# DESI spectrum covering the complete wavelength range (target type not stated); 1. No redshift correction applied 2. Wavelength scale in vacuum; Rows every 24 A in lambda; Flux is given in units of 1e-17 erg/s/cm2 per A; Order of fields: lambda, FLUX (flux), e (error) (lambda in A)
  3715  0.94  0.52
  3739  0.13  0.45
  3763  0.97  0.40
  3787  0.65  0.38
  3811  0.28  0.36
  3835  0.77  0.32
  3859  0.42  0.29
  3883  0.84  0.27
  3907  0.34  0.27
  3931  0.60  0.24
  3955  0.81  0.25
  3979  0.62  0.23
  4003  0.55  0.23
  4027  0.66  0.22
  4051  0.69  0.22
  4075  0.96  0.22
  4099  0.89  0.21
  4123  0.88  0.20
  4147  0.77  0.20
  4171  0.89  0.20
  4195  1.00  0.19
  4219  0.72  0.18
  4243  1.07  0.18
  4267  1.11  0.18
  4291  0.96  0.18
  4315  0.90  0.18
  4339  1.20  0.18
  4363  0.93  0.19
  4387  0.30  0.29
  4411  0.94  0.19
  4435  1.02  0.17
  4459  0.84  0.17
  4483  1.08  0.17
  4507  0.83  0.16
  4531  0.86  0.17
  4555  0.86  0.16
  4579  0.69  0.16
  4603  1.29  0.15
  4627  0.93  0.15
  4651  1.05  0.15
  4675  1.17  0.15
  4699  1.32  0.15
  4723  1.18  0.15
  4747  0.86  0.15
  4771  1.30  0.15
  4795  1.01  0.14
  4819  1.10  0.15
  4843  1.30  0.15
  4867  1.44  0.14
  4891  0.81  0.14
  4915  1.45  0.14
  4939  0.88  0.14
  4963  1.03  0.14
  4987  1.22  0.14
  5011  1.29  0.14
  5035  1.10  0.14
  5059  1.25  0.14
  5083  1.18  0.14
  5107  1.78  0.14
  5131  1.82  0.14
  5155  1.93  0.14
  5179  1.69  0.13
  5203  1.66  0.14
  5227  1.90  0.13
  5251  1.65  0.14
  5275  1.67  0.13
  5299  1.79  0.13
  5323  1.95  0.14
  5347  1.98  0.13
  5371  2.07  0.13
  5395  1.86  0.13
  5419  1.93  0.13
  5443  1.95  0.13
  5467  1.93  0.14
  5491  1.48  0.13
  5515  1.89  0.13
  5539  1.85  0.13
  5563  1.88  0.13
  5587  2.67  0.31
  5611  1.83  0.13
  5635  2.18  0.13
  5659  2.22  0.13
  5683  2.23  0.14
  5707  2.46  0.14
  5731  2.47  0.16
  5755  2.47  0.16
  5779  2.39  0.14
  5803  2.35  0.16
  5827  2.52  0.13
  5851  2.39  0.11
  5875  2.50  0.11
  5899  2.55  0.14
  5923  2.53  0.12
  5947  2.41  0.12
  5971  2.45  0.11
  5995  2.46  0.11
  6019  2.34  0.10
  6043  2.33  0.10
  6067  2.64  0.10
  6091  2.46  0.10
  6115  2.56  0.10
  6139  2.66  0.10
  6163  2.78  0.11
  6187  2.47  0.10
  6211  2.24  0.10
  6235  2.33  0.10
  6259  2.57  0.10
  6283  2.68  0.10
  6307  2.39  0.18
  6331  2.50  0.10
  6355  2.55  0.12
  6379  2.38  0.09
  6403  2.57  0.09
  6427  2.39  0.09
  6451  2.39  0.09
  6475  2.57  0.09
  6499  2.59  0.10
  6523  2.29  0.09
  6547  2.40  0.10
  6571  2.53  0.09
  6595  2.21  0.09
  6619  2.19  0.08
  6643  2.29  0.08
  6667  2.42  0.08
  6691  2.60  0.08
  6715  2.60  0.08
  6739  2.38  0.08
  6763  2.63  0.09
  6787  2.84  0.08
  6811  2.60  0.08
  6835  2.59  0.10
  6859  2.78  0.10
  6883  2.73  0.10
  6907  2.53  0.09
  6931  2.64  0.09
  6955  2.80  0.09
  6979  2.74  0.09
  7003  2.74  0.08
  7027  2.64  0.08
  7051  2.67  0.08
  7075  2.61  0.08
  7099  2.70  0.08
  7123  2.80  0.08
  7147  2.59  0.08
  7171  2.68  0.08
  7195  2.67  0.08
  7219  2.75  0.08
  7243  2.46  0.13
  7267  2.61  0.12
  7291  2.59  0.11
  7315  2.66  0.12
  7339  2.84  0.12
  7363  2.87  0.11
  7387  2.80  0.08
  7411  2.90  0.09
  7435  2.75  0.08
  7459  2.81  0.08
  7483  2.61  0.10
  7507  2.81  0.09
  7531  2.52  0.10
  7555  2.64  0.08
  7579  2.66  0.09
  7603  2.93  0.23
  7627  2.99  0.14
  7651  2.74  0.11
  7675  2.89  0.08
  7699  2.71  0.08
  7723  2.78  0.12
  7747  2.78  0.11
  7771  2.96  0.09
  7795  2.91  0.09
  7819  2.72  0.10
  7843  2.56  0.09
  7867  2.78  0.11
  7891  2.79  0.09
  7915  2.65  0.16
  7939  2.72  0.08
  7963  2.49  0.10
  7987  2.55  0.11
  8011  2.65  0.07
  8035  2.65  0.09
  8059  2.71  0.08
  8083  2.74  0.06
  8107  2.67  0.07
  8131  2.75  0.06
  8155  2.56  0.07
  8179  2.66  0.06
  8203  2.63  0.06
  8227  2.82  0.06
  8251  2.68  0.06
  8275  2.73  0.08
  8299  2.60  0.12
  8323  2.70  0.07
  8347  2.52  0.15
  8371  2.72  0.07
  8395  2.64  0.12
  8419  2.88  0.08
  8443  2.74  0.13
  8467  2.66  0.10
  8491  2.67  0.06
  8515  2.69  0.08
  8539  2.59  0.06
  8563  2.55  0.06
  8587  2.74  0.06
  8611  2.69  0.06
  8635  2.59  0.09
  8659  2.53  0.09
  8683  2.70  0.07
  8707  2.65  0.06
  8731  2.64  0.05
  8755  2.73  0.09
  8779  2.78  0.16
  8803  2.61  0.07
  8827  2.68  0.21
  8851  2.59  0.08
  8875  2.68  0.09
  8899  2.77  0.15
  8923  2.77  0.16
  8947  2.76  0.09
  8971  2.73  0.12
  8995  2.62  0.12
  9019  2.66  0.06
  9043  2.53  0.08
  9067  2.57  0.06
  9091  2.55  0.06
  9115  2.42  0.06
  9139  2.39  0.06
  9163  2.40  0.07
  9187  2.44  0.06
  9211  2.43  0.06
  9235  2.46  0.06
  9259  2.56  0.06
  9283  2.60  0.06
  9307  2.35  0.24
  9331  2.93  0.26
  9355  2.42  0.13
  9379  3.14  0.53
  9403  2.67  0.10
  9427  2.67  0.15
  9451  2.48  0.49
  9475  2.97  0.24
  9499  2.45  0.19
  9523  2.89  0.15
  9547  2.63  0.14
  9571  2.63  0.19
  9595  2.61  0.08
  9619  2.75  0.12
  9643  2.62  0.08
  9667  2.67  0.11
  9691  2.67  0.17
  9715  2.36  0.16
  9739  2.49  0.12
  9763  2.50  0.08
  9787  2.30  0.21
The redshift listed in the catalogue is 0.28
